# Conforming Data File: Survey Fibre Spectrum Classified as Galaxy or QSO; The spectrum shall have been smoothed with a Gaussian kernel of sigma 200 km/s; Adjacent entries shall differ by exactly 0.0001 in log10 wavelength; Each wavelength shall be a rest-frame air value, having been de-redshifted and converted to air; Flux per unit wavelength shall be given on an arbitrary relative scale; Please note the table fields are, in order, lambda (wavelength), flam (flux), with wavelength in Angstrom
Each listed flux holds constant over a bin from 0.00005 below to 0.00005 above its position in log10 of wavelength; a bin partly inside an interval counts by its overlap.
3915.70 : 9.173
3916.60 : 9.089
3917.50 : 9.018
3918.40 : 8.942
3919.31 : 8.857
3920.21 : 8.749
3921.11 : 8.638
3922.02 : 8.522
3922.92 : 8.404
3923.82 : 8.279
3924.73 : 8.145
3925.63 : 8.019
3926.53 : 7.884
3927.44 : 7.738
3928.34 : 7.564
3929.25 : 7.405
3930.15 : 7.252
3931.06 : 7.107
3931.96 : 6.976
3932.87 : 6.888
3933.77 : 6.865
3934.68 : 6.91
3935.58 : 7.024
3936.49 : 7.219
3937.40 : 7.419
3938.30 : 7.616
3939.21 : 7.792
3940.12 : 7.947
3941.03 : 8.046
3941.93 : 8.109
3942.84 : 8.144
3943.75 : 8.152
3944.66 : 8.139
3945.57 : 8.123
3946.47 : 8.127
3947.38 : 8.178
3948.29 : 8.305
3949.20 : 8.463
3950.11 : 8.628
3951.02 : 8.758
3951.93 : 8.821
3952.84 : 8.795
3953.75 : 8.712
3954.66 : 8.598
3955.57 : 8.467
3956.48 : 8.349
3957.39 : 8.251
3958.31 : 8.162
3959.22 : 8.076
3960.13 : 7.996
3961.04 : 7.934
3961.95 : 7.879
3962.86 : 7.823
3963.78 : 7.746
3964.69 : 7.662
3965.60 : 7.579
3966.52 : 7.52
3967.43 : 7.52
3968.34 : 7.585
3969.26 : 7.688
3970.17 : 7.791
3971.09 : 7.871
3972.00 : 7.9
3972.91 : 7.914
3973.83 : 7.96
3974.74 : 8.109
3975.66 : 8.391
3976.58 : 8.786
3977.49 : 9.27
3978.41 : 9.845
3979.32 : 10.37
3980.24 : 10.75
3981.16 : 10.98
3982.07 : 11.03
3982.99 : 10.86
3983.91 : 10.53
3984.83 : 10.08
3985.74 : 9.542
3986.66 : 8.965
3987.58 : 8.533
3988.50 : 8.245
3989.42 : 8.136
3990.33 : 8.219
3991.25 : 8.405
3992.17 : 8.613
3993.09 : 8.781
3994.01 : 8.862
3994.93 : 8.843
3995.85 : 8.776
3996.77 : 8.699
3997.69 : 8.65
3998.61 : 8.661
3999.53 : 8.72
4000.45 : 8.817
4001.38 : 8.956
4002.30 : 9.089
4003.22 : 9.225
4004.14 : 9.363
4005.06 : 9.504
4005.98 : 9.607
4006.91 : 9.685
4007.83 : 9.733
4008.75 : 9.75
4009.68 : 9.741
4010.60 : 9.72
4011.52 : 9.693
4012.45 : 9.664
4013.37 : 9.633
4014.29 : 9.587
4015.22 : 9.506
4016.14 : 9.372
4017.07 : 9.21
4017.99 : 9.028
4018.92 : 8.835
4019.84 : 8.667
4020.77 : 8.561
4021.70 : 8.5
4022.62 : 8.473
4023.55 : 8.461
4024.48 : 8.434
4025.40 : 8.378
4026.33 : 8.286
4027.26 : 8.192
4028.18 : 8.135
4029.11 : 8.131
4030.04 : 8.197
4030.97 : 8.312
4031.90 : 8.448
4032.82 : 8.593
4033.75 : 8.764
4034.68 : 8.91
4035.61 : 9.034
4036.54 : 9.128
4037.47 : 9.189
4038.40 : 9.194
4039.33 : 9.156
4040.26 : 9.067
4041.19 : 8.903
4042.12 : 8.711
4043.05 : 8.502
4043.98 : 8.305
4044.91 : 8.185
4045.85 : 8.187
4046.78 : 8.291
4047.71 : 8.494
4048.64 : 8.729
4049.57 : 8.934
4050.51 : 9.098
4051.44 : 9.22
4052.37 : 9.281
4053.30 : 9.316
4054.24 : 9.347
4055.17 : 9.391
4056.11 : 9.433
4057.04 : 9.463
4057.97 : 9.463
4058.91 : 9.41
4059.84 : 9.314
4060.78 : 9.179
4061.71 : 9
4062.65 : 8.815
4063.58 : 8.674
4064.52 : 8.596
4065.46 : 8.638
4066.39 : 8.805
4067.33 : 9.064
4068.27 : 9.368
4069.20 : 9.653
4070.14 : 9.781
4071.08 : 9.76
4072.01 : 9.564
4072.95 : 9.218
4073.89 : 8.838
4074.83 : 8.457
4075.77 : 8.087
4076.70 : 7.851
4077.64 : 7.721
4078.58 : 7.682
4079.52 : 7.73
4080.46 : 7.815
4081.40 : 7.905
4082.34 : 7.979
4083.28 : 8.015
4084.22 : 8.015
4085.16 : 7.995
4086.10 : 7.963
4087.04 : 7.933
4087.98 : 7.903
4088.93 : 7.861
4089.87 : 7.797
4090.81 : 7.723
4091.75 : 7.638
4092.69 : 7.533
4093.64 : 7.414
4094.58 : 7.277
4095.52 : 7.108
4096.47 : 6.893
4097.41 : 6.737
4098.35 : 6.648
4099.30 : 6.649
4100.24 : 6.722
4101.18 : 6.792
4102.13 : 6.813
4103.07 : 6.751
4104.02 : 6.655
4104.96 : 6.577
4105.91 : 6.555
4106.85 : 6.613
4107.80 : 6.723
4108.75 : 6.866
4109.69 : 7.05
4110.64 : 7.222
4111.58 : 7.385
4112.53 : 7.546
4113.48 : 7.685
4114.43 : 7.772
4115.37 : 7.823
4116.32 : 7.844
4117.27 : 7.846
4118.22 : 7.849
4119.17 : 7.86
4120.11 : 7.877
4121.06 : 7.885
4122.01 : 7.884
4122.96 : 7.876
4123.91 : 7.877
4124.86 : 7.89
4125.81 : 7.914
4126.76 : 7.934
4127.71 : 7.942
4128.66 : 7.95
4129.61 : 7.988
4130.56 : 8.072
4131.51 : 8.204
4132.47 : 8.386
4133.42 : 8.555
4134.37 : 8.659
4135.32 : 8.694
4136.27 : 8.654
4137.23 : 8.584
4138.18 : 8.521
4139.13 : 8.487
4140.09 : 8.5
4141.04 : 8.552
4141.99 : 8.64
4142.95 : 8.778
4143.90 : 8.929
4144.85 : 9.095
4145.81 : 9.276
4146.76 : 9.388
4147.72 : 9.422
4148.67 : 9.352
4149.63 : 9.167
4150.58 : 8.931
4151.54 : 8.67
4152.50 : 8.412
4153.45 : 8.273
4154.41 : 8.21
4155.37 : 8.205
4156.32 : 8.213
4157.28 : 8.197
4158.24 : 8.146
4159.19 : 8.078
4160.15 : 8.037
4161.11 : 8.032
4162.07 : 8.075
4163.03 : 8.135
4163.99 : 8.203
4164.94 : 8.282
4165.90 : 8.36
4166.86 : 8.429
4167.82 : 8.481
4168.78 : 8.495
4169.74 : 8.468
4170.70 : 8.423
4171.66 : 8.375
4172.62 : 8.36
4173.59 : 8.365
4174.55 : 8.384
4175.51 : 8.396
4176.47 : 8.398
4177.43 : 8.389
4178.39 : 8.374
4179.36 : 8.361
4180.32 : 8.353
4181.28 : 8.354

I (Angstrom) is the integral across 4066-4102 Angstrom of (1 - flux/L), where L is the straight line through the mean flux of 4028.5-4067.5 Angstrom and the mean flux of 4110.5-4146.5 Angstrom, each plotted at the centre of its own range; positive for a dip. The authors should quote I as 2.5 Angstrom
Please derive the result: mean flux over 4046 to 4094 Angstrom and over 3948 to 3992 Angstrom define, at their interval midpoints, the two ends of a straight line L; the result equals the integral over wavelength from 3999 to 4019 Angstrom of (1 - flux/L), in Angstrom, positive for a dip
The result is -1.8 Angstrom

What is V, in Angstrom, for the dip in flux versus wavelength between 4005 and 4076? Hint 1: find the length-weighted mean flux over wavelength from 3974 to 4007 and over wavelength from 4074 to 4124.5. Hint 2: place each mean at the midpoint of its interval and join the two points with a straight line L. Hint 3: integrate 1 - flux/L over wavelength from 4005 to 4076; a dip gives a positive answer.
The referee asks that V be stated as -4.9 Angstrom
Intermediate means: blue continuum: 9.2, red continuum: 7.49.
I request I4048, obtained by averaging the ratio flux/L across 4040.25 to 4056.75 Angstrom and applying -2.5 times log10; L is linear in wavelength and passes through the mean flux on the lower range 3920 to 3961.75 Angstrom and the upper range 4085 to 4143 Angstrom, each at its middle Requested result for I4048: -0.14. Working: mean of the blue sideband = 7.99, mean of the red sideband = 7.67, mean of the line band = 8.86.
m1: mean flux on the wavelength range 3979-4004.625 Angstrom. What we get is 9.23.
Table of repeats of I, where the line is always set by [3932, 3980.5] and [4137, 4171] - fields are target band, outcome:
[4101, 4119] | 2.67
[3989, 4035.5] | -3.72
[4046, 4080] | -2.38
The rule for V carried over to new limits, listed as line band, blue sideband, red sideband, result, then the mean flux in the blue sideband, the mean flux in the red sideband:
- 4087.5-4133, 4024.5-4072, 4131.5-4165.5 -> 6.4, 8.89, 8.56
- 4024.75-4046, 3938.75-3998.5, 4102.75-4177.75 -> -0.5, 8.55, 8.14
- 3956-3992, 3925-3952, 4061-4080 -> -2.6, 7.78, 8.77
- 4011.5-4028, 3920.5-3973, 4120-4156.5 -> -1.5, 7.92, 8.47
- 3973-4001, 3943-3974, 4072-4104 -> -4.0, 8.1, 7.63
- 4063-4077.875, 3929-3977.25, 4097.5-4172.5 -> -1.7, 7.92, 8.03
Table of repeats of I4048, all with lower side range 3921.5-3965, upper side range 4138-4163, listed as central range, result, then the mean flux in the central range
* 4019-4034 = -0.027 mag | 8.42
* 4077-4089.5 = 0.067 mag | 7.88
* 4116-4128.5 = 0.082 mag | 7.89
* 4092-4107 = 0.222 mag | 6.88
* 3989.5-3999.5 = -0.069 mag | 8.64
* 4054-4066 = -0.102 mag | 9.13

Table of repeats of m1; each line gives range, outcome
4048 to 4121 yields 8.08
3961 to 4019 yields 8.94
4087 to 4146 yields 7.73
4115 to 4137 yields 8.07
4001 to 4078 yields 8.97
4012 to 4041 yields 8.81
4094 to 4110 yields 6.79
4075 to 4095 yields 7.81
